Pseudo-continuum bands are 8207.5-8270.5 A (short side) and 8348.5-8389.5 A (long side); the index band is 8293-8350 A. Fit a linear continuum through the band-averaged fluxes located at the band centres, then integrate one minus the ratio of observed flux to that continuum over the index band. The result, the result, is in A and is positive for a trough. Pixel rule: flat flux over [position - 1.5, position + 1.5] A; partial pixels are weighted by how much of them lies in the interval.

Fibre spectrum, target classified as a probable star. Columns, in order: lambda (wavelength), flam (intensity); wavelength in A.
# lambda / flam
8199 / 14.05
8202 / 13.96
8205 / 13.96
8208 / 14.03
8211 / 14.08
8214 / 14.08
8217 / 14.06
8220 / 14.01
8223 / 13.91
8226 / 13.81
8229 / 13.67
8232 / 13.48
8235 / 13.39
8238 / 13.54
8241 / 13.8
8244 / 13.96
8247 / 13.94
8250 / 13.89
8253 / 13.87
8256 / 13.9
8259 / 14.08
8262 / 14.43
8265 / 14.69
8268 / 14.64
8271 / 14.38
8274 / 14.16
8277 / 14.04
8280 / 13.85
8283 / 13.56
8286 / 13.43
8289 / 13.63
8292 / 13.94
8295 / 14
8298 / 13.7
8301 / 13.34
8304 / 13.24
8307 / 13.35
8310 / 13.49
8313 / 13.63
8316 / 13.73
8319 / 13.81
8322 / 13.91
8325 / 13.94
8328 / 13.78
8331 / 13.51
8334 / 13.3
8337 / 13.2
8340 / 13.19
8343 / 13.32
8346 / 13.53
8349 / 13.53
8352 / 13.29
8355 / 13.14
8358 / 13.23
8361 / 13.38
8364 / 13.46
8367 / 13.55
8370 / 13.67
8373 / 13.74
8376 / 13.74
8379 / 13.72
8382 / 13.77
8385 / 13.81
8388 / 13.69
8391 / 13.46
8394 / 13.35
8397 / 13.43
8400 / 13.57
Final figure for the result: 0.6 A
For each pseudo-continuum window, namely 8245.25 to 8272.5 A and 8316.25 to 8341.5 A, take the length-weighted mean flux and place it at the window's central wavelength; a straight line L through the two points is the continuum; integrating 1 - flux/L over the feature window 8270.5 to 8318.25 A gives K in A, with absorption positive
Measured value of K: 0.6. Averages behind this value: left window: 14.2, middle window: 13.7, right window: 13.6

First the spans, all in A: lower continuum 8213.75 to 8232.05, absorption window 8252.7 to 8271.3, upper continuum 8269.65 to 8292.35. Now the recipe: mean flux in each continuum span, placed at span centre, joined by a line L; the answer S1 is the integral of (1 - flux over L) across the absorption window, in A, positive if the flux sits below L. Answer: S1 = -0.6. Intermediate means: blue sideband 13.9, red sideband 13.9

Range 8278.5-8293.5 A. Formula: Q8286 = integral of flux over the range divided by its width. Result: 13.7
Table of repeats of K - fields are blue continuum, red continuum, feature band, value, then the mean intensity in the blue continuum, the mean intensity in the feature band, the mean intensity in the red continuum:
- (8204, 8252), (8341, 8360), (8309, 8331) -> -0.5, 13.8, 13.7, 13.3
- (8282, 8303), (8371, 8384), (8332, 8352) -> 0.5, 13.6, 13.3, 13.7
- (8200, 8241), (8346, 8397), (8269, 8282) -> -0.4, 13.8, 14.1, 13.5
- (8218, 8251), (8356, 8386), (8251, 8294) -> -1.0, 13.8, 14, 13.6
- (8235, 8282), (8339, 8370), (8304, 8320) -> 0.1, 14.1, 13.6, 13.4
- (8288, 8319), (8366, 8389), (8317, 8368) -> 0.7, 13.6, 13.5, 13.7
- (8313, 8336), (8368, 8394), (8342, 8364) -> 0.5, 13.7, 13.4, 13.7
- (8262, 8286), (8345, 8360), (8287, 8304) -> 0.3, 14.2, 13.7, 13.3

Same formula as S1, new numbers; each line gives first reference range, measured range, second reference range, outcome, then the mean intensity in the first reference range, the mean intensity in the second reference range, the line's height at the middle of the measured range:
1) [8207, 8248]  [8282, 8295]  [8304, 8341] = 0.0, 13.8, 13.6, 13.7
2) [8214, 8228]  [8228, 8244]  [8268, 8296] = 0.4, 14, 13.9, 13.9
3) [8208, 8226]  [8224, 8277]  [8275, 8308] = -0.5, 14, 13.7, 13.9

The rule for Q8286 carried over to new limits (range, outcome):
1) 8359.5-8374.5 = 13.6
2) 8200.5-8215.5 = 14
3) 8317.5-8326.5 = 13.9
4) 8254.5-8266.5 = 14.3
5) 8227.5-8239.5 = 13.5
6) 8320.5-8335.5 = 13.7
